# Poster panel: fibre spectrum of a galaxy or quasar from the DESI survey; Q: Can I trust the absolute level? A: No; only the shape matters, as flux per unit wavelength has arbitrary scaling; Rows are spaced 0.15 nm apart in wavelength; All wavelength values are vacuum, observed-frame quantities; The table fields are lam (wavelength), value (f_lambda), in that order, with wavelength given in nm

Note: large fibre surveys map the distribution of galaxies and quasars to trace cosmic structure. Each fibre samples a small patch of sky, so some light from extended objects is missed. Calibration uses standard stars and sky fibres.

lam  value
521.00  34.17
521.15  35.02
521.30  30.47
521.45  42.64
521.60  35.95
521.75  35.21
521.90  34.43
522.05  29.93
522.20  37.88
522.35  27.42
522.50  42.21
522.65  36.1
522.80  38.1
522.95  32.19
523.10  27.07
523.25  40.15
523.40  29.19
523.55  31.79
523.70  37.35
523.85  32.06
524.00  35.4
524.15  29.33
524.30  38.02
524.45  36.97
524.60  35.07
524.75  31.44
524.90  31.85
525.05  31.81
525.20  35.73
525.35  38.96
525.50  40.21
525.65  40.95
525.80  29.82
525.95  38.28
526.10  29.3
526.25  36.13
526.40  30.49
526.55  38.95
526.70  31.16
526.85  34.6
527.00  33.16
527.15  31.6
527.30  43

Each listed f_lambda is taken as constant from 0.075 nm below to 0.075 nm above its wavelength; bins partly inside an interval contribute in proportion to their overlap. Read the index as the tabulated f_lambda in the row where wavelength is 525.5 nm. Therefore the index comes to 40.21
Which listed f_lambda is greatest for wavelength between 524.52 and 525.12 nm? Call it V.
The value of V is 35.07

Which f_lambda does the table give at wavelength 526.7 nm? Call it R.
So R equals 31.16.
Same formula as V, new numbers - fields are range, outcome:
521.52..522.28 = 37.88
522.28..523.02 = 42.21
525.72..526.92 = 38.95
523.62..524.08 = 37.35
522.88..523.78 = 40.15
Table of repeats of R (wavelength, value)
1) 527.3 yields 43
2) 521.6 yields 35.95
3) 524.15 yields 29.33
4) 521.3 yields 30.47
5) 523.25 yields 40.15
